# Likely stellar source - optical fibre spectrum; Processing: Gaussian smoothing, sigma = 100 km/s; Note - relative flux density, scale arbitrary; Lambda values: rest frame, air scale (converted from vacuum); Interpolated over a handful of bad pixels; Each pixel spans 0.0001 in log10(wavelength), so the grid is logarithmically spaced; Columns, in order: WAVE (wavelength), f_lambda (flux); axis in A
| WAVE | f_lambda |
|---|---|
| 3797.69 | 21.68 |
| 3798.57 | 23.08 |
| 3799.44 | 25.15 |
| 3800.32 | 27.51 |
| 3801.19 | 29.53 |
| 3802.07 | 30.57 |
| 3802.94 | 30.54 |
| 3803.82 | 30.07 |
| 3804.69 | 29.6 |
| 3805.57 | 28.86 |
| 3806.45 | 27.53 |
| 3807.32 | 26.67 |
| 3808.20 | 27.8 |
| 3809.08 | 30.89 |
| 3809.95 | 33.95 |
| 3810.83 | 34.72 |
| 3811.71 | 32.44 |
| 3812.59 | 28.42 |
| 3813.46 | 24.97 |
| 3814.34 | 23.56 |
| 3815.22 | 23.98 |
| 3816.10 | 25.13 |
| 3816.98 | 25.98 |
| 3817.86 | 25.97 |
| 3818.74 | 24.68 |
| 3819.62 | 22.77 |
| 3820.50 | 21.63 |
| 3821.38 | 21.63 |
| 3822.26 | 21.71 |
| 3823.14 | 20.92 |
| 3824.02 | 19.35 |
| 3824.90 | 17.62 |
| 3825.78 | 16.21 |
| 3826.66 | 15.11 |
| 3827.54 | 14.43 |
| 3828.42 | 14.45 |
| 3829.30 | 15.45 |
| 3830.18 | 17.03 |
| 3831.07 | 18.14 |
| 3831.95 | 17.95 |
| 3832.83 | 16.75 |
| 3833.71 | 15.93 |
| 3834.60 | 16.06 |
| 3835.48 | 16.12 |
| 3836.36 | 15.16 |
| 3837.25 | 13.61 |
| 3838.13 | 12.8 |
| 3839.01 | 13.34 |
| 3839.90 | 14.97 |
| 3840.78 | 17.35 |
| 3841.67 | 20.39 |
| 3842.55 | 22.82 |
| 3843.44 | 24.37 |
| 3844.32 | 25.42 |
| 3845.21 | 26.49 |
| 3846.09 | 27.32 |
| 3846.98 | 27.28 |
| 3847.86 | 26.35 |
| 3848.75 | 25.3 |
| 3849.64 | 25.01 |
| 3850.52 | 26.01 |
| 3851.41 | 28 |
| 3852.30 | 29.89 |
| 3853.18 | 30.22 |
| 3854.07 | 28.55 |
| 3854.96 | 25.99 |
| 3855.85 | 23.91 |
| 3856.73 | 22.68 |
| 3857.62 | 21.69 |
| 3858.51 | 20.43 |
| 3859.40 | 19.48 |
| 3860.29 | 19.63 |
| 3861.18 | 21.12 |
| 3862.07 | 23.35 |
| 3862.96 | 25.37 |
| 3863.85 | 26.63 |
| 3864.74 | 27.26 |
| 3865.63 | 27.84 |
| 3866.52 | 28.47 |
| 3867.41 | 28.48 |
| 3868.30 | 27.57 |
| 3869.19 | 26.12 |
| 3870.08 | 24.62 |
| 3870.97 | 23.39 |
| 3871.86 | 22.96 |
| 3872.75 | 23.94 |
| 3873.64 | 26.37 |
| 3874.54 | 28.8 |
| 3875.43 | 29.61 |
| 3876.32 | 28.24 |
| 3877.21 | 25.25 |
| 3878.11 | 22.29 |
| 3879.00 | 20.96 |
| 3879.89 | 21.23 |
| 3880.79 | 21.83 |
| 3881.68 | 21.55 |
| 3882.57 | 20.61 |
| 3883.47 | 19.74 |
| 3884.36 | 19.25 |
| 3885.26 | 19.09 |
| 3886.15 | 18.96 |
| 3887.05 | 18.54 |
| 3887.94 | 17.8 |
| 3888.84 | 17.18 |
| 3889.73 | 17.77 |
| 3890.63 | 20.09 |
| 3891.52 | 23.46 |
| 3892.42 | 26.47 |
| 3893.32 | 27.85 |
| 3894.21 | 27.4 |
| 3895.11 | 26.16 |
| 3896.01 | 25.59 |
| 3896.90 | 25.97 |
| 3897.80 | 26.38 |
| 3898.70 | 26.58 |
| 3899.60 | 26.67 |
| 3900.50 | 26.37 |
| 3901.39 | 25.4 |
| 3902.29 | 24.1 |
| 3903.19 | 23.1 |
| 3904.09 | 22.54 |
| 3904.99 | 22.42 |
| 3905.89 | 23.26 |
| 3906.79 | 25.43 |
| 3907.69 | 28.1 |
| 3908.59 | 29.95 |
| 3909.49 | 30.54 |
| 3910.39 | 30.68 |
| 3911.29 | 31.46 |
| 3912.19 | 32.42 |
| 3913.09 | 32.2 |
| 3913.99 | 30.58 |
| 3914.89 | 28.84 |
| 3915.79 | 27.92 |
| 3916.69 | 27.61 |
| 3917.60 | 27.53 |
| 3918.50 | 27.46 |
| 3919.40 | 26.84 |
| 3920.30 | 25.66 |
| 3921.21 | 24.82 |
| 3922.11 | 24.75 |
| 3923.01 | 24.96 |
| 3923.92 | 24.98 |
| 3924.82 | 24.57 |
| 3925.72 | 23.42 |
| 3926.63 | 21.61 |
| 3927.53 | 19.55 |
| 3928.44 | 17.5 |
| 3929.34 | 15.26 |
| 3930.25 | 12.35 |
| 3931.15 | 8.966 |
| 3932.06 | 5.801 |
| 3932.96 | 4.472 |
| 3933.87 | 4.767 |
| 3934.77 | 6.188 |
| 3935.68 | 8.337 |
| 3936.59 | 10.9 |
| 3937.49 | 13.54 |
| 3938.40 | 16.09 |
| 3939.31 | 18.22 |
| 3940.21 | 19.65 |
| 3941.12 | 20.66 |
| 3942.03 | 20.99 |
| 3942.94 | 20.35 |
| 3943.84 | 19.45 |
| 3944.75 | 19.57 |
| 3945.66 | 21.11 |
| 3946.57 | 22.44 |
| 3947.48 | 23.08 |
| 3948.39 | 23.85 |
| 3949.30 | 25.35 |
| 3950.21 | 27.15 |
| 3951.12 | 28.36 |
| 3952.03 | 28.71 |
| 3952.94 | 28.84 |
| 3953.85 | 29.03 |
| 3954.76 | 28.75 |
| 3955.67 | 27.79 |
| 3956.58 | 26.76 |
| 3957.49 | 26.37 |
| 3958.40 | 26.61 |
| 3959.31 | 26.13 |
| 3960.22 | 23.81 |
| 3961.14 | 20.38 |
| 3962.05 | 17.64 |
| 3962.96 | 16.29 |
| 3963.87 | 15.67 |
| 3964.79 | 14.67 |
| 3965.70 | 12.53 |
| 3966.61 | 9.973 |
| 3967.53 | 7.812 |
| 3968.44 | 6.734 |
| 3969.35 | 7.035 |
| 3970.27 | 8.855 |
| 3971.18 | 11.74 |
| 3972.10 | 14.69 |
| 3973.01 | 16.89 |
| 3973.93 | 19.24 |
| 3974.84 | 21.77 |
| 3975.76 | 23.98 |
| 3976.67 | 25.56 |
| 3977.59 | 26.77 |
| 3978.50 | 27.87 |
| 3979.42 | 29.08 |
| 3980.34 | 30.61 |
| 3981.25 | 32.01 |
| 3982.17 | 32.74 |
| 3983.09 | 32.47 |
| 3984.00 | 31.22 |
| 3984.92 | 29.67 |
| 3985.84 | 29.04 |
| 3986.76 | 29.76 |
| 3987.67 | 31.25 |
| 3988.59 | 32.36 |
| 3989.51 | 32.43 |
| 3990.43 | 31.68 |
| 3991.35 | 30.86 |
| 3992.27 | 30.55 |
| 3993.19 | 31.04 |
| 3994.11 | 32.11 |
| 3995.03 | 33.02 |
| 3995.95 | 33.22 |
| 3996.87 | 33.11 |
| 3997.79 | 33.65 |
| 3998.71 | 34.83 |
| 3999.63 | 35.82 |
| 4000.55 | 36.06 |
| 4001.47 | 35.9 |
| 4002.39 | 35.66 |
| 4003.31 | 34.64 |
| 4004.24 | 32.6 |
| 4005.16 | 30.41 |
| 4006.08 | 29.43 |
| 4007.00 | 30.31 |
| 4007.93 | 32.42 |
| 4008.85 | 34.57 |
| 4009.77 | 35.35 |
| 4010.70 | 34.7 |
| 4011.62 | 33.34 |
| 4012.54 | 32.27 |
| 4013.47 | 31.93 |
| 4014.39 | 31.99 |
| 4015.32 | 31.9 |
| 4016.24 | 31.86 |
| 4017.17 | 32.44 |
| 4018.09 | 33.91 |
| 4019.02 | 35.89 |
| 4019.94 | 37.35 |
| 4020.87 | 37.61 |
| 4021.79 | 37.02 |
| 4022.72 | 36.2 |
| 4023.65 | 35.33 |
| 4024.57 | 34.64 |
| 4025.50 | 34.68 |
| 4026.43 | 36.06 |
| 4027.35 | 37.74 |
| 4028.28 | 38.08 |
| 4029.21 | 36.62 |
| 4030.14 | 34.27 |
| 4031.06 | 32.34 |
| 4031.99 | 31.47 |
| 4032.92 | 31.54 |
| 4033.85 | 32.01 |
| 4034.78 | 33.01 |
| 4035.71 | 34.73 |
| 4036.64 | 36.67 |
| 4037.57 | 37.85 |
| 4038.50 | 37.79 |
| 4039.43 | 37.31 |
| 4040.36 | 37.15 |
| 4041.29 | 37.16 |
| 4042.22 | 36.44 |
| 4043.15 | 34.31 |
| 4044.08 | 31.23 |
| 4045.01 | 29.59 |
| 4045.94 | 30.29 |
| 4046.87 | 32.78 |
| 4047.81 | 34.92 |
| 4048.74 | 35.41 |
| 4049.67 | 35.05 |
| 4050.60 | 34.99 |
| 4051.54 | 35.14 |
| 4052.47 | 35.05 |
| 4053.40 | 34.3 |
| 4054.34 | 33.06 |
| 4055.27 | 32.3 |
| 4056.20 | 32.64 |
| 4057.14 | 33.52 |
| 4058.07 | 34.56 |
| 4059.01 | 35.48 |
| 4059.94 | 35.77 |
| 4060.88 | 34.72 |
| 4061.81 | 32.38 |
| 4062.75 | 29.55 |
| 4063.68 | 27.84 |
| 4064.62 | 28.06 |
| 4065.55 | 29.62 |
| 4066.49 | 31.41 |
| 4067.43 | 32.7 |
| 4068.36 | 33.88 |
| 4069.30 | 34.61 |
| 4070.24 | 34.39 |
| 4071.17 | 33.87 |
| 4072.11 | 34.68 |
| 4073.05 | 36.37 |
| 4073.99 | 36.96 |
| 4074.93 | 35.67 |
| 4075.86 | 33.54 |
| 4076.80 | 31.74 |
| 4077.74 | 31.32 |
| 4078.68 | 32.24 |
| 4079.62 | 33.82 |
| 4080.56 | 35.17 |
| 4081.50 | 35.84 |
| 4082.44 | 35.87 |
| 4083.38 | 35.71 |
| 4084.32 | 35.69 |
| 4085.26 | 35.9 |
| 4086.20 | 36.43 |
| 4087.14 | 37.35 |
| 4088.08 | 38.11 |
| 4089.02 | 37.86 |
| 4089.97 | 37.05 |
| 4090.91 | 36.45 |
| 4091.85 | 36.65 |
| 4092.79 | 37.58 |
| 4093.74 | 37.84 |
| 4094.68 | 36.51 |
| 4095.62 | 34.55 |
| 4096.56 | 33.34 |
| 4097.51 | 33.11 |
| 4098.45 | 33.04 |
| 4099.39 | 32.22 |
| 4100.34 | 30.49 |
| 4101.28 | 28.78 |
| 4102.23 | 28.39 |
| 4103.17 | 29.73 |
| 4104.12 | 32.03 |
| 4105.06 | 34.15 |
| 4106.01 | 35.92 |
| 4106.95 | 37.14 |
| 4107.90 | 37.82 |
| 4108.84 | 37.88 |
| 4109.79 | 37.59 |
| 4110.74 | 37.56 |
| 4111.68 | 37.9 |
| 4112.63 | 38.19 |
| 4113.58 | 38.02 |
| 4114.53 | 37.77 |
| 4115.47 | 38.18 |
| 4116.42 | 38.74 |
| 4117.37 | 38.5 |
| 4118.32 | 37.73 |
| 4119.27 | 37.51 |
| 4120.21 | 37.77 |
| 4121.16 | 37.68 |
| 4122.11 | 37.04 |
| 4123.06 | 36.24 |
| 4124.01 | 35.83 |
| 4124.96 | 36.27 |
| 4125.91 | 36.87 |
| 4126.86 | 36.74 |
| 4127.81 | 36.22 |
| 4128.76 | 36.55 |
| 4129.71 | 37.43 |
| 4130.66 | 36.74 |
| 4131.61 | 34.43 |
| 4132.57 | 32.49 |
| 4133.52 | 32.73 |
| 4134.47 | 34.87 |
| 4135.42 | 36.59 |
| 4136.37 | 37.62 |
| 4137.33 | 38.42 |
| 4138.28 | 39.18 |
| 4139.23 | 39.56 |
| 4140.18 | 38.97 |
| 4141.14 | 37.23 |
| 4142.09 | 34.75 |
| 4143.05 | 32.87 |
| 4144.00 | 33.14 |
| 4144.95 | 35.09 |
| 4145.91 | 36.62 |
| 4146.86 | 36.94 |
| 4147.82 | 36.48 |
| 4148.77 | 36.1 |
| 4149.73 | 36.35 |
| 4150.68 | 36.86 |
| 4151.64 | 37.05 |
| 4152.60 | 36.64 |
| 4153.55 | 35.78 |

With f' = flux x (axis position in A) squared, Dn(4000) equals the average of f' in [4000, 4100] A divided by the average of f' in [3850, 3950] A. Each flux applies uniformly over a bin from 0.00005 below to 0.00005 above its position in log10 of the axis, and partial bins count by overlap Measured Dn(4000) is 1.6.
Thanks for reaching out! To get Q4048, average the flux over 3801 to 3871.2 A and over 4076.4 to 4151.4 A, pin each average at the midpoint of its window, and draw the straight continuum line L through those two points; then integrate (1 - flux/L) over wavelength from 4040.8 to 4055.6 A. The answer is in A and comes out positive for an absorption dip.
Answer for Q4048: -0.4 A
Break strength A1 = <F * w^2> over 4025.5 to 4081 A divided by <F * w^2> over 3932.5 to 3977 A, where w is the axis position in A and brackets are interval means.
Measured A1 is 1.90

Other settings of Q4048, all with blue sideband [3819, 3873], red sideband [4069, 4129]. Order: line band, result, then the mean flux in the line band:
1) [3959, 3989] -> 7.5 A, 21.7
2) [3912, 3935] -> 4.2 A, 21.2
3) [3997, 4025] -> -2.9 A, 34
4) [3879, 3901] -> 1.5 A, 22.6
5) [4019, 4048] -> -2.7 A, 35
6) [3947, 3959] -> 0.3 A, 27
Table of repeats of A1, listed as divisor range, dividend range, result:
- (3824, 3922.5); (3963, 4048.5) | 1.38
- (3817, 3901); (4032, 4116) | 1.71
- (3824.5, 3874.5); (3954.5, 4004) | 1.25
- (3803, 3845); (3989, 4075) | 1.72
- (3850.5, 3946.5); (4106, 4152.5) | 1.80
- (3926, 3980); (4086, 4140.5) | 2.08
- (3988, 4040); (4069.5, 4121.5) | 1.09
